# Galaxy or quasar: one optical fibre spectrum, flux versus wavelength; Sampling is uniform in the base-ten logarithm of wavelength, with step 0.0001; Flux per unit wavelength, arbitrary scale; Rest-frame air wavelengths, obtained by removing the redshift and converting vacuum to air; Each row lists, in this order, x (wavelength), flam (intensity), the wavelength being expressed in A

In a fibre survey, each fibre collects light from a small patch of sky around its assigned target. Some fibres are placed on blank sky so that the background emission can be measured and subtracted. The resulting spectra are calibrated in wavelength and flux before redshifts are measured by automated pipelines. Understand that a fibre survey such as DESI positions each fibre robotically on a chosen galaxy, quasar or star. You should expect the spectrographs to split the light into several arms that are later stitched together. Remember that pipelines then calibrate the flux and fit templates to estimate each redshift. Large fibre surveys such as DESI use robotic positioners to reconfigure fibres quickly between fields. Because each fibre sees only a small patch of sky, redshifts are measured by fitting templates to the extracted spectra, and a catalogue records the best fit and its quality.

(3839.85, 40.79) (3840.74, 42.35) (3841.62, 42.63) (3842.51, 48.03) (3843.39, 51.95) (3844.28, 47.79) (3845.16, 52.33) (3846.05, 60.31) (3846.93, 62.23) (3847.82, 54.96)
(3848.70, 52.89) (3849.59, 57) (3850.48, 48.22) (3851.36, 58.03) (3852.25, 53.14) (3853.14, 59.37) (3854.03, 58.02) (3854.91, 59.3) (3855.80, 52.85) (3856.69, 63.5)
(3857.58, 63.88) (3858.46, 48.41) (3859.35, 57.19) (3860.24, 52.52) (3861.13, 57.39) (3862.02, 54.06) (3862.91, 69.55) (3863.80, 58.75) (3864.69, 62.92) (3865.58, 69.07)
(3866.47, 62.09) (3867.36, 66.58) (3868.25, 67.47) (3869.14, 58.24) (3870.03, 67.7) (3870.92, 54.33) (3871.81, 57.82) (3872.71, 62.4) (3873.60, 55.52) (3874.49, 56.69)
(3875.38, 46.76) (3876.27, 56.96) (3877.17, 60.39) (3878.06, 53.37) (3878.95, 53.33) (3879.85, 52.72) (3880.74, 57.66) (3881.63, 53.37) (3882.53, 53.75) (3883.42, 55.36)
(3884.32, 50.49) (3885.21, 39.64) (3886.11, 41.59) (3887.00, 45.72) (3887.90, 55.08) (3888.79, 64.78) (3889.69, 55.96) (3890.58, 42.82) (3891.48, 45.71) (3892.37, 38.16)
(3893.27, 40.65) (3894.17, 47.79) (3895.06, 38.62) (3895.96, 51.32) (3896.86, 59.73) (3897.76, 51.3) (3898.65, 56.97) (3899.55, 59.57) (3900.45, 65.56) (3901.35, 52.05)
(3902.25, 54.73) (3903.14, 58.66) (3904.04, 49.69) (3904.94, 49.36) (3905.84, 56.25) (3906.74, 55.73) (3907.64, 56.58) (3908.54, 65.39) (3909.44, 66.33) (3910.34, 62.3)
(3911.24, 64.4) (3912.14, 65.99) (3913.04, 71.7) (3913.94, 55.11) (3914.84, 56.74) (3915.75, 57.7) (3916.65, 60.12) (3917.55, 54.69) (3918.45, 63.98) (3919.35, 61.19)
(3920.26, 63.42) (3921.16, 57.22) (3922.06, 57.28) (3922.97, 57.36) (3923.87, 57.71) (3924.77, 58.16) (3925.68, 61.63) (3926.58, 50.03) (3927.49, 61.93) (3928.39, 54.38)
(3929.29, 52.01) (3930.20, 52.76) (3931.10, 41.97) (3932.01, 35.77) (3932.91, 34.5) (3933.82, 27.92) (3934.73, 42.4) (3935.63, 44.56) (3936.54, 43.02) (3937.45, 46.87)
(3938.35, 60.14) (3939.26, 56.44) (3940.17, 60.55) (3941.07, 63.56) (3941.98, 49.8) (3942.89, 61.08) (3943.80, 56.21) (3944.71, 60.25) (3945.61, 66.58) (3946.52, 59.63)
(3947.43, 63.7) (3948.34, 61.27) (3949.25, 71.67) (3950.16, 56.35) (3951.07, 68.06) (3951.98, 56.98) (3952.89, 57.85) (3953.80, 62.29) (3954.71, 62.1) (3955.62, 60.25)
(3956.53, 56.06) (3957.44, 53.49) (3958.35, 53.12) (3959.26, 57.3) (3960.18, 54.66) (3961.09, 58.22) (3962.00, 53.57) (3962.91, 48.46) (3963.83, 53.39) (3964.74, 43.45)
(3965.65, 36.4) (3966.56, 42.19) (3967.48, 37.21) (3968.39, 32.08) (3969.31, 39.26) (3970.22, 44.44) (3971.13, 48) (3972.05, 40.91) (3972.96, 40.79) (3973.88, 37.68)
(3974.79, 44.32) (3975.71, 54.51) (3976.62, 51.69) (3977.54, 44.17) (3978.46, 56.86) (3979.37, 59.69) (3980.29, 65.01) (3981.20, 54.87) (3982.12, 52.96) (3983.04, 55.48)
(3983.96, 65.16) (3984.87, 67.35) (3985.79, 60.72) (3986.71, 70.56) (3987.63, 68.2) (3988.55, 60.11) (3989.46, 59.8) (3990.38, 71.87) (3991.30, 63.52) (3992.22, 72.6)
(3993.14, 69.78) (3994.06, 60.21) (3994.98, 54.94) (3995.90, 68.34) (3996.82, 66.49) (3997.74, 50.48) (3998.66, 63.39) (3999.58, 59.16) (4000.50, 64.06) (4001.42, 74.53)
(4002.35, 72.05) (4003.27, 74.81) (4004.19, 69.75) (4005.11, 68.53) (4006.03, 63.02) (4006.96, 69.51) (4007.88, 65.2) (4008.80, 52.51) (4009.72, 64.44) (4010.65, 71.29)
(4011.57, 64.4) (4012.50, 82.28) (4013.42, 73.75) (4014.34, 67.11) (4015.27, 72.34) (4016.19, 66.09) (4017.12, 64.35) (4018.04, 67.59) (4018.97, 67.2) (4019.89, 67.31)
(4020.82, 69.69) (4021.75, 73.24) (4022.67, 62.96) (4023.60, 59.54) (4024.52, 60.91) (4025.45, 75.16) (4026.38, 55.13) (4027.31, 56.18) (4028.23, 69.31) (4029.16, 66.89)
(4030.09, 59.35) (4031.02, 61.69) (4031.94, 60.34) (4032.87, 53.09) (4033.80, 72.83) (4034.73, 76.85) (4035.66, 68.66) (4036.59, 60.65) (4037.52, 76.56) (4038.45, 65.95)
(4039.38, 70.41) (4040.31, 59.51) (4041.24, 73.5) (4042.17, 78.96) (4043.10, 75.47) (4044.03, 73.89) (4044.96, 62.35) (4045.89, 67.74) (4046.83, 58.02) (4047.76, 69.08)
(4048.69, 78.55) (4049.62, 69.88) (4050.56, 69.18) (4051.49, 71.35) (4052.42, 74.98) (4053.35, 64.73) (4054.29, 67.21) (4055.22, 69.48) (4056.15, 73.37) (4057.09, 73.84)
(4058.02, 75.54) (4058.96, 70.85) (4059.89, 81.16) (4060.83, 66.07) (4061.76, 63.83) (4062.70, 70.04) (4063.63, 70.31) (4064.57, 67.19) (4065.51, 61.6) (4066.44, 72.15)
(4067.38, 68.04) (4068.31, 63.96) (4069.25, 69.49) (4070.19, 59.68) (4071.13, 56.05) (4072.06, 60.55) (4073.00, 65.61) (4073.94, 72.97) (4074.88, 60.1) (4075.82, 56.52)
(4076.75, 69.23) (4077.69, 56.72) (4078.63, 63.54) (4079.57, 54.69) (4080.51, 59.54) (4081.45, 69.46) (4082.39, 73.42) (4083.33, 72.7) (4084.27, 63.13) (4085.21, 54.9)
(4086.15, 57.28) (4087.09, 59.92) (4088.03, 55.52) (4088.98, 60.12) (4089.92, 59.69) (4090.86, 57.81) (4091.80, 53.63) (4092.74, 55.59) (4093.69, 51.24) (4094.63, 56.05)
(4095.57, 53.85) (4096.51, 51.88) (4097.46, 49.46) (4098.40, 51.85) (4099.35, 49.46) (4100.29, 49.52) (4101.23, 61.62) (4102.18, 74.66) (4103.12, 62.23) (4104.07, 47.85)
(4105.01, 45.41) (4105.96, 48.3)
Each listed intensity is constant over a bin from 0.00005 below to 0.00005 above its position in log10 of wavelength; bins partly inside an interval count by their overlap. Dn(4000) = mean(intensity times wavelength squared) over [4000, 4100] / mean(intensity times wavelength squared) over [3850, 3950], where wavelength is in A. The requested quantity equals 1.3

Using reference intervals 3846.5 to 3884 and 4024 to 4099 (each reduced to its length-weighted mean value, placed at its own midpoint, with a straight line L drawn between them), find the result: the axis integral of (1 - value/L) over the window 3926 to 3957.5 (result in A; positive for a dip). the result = 3.0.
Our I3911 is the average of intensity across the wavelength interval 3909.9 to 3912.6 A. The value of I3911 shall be 64.3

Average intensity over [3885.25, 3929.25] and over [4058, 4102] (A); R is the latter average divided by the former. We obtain 1.11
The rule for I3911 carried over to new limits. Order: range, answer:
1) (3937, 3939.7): 54.6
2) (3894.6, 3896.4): 45.1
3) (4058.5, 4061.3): 72.8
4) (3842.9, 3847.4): 54.9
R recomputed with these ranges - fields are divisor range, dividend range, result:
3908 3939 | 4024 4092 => 1.20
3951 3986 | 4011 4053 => 1.31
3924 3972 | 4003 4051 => 1.28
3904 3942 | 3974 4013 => 1.14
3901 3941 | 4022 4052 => 1.22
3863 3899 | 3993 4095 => 1.21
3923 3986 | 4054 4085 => 1.26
